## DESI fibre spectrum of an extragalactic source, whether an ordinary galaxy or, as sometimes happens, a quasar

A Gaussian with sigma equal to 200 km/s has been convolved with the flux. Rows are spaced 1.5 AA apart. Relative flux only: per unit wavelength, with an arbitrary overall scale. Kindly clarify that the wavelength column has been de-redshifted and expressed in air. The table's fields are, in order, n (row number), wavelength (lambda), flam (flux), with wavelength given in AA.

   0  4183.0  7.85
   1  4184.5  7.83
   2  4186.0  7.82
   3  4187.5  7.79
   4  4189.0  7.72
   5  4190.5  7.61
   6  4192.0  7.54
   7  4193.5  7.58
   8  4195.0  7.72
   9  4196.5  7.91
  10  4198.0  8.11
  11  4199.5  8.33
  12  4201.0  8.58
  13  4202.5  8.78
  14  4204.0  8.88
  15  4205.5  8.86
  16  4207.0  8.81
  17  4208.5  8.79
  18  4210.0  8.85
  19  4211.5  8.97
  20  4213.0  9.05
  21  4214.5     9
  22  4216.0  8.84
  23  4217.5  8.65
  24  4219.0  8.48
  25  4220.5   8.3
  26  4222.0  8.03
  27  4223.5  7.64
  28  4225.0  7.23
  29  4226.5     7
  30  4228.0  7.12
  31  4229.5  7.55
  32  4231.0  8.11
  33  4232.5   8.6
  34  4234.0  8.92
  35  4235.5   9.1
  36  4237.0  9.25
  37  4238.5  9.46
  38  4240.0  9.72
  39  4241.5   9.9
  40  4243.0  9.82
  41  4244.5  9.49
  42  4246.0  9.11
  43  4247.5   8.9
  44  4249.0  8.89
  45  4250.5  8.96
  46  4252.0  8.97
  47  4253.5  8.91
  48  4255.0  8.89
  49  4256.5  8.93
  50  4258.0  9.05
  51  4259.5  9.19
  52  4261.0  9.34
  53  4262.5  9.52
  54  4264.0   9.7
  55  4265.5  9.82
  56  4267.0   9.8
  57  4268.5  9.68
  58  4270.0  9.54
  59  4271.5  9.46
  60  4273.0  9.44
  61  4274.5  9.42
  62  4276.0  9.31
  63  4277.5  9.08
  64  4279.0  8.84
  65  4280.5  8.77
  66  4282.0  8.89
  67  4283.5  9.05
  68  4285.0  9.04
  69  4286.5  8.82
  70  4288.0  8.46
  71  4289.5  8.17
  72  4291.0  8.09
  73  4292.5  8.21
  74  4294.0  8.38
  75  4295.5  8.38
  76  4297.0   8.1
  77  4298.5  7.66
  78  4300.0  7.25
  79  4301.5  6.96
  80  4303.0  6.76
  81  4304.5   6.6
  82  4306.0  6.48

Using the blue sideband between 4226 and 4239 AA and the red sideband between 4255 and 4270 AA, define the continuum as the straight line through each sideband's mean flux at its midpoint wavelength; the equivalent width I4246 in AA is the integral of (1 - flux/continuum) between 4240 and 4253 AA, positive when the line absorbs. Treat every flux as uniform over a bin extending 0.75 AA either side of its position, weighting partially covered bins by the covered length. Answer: -0.6 AA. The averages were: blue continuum 8.35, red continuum 9.42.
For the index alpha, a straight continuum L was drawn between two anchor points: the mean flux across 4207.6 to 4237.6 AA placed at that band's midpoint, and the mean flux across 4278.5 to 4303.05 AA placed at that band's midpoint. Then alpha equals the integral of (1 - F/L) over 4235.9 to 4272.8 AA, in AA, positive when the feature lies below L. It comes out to -4.5 AA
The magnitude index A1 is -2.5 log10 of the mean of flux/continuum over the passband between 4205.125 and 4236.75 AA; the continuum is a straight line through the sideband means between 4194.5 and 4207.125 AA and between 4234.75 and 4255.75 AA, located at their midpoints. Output 0.05 mag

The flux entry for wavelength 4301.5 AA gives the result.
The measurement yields 6.96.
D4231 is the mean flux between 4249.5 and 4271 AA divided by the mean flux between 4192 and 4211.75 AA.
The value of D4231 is 1.1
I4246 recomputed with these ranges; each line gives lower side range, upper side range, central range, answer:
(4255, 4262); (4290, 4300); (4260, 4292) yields -1.96 AA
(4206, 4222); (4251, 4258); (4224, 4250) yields 0.44 AA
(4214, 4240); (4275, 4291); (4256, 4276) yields -1.80 AA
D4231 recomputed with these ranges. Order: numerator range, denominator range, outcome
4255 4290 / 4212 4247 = 1.06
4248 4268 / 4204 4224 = 1.07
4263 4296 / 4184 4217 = 1.08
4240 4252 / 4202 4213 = 1.05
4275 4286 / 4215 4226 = 1.10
